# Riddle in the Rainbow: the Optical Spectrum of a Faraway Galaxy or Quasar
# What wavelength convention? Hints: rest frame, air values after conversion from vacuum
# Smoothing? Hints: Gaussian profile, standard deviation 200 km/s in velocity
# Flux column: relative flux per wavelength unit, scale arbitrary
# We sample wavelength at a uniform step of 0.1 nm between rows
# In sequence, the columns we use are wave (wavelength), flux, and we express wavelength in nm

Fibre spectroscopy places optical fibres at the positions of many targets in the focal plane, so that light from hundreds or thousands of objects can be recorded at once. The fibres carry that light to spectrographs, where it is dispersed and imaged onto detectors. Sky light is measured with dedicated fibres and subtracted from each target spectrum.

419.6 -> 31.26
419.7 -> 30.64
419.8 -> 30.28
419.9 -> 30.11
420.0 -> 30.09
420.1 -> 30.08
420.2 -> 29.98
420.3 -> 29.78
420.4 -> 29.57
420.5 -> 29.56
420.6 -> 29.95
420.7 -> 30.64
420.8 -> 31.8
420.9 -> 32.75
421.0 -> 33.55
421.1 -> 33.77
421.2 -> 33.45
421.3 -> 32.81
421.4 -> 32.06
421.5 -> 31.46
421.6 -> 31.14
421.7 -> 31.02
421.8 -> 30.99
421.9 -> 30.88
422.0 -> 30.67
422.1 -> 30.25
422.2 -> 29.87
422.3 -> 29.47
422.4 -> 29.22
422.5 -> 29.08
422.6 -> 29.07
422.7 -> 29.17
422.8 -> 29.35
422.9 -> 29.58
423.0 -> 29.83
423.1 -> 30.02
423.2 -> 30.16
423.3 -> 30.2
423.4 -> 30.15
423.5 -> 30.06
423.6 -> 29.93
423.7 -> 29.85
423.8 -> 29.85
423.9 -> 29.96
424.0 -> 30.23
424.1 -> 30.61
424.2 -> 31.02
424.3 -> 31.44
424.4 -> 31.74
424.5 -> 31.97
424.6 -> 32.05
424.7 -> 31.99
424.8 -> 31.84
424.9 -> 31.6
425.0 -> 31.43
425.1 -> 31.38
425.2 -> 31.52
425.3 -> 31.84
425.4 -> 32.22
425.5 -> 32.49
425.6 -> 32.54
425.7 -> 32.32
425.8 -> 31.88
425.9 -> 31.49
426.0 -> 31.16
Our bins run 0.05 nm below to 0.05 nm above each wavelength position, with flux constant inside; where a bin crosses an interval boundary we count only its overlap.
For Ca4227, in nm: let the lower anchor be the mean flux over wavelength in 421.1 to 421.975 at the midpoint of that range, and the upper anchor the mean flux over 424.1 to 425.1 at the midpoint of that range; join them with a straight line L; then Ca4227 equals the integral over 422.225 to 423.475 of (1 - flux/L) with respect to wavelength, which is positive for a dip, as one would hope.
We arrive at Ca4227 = 0.08 nm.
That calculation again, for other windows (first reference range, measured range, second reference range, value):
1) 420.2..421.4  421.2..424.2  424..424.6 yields 0.11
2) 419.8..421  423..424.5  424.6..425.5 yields 0.05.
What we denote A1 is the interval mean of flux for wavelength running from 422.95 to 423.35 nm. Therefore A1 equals 30.1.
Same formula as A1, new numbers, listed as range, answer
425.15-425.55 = 32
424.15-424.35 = 31.2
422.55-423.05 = 29.4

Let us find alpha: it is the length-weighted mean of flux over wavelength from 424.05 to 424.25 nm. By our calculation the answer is 30.8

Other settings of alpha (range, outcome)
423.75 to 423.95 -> 29.9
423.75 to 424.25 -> 30.3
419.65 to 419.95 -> 30.3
